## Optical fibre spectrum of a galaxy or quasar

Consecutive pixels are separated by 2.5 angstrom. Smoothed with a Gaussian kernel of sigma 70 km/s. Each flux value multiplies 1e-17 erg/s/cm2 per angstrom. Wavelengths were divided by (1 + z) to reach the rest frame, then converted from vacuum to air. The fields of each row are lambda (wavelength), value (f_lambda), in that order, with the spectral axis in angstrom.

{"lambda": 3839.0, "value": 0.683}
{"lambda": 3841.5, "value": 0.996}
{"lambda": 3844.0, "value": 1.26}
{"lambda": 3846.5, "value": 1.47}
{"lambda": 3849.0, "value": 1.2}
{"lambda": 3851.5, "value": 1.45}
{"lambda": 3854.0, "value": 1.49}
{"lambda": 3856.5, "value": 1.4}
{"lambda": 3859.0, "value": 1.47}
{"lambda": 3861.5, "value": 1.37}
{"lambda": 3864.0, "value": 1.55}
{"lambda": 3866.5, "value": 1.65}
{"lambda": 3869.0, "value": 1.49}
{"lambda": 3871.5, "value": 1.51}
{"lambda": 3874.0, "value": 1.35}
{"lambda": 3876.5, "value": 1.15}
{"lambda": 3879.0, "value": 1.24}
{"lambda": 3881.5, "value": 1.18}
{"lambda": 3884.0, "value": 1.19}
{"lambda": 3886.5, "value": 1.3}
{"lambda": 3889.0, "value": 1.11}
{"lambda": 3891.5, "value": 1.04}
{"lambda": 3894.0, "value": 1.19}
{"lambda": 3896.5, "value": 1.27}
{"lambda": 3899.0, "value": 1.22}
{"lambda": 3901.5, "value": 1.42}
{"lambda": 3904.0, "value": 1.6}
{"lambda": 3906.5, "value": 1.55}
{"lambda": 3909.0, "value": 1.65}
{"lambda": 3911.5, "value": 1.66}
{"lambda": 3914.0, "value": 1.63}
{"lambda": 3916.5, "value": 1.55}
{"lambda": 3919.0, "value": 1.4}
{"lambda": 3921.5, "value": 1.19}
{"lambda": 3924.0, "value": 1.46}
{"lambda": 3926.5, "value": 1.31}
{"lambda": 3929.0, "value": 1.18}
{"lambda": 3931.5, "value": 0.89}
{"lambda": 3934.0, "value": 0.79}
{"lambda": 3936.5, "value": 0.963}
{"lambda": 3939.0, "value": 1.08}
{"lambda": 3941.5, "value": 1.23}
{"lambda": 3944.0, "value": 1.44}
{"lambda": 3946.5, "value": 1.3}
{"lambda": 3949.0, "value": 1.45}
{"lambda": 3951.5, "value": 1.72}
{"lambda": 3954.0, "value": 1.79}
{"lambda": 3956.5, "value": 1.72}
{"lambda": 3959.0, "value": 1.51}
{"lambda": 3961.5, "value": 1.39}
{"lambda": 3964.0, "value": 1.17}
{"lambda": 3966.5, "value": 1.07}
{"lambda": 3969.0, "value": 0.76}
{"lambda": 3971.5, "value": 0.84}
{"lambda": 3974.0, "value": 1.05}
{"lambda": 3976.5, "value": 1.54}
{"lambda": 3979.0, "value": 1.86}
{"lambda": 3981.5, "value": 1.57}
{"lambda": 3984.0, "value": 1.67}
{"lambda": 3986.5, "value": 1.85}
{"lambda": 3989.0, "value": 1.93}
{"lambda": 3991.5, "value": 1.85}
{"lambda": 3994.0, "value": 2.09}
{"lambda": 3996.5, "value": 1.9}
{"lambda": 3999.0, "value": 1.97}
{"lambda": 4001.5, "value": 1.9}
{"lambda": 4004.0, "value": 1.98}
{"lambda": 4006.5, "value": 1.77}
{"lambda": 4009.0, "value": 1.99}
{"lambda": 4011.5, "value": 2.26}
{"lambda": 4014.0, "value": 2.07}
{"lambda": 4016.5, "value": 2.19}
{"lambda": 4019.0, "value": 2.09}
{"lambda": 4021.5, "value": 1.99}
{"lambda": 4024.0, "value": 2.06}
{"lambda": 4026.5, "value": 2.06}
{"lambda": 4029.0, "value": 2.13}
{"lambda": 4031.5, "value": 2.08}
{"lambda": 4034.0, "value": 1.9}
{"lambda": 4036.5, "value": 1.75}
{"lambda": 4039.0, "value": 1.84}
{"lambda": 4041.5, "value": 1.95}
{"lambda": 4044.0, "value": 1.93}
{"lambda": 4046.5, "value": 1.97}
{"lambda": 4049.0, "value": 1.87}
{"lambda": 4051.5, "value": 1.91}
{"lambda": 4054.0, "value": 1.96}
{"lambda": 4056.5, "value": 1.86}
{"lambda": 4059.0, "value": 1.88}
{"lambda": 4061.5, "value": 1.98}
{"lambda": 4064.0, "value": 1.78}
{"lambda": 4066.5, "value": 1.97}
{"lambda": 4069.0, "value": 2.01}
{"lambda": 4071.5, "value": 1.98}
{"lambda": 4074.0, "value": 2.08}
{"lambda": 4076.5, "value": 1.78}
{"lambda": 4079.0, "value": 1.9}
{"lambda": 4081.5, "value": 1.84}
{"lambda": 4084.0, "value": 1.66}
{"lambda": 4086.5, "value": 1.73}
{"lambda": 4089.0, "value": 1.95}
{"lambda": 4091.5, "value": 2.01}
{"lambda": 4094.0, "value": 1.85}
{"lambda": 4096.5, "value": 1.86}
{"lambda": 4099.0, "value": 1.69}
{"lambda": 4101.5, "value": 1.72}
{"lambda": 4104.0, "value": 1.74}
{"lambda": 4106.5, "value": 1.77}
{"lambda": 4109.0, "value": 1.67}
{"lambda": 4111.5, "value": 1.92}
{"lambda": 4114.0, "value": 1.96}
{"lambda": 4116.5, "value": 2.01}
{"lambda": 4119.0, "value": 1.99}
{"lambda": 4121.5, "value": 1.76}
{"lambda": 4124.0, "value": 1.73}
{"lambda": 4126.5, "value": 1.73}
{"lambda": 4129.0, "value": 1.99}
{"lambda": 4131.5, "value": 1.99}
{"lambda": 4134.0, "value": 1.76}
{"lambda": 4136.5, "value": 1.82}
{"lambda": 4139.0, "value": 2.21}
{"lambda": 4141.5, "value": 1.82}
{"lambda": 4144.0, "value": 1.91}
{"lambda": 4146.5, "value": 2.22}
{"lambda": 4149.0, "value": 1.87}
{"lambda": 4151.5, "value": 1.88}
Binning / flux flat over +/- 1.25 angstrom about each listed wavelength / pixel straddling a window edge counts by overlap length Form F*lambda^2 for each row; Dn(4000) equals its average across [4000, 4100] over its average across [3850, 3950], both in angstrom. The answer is 1.6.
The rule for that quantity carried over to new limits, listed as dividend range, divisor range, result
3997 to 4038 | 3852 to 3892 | 1.60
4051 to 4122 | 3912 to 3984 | 1.51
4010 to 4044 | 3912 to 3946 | 1.70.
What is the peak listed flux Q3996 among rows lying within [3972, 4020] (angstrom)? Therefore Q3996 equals 2.26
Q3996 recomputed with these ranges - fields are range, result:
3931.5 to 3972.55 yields 1.79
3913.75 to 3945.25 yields 1.63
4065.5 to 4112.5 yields 2.08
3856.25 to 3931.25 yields 1.66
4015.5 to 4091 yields 2.19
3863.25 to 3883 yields 1.65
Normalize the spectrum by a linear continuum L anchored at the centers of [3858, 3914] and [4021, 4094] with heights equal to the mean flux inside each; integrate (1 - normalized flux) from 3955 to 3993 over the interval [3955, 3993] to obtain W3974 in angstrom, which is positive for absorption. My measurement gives 4.62 angstrom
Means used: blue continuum 1.38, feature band 1.46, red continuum 1.92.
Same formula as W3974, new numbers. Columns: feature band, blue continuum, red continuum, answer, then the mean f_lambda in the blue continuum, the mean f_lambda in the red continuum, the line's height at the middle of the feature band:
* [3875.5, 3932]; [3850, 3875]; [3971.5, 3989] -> 6.61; 1.47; 1.56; 1.5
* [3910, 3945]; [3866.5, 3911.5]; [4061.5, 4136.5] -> 3.91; 1.34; 1.86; 1.43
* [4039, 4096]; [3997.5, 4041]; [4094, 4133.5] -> 0.45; 2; 1.83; 1.92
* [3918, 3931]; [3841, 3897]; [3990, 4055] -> 2.31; 1.32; 1.98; 1.56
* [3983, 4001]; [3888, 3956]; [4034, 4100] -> -3.29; 1.34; 1.89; 1.6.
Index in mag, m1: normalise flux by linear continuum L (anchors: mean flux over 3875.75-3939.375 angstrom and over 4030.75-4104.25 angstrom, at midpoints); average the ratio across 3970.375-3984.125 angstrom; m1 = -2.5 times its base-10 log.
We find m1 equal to 0.10 mag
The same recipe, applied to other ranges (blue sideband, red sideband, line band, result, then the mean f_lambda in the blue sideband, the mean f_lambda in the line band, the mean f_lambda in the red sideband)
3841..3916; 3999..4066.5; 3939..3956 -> 0.12 mag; 1.37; 1.47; 1.97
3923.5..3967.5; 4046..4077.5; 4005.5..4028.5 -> -0.22 mag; 1.3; 2.06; 1.93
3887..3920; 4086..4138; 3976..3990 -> -0.11 mag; 1.4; 1.74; 1.84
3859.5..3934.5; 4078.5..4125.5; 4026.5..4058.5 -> -0.15 mag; 1.34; 1.93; 1.83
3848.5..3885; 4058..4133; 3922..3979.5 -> 0.22 mag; 1.38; 1.27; 1.86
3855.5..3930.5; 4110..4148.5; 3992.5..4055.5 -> -0.18 mag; 1.37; 1.98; 1.92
